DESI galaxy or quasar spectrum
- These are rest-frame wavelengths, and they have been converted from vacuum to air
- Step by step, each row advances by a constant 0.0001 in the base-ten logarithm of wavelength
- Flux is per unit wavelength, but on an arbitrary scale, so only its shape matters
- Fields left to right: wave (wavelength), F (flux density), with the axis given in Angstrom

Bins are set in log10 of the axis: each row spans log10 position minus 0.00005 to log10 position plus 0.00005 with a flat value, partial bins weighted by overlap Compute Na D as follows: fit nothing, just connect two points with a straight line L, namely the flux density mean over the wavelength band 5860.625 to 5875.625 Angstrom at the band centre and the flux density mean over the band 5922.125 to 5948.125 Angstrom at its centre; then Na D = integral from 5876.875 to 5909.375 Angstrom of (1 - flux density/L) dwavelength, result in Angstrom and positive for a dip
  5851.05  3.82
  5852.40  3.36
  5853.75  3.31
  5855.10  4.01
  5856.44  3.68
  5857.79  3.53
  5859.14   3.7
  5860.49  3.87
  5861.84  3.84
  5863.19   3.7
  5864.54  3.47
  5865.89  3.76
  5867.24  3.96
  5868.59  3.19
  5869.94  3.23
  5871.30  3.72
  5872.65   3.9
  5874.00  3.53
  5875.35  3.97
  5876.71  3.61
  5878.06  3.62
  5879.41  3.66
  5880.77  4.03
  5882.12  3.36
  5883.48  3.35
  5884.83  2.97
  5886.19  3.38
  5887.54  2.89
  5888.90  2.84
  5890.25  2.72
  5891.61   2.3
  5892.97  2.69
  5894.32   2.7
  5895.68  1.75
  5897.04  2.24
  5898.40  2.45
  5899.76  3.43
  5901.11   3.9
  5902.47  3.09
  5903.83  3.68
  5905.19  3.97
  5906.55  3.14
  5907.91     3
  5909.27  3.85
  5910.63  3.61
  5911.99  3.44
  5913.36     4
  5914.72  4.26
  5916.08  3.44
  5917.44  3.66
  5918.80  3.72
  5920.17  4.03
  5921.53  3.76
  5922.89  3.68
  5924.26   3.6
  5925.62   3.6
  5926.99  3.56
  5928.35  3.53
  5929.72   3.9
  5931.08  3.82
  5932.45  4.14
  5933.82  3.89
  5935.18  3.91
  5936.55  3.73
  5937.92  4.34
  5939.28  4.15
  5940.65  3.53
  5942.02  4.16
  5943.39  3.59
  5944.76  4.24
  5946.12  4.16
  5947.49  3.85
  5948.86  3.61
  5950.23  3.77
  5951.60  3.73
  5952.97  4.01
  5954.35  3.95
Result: 5.4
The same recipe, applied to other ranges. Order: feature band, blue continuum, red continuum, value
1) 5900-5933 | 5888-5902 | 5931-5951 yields -4.1 Angstrom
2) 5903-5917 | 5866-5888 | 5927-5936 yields 0.3 Angstrom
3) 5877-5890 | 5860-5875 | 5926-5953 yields 1.3 Angstrom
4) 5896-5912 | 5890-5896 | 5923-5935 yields -2.3 Angstrom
